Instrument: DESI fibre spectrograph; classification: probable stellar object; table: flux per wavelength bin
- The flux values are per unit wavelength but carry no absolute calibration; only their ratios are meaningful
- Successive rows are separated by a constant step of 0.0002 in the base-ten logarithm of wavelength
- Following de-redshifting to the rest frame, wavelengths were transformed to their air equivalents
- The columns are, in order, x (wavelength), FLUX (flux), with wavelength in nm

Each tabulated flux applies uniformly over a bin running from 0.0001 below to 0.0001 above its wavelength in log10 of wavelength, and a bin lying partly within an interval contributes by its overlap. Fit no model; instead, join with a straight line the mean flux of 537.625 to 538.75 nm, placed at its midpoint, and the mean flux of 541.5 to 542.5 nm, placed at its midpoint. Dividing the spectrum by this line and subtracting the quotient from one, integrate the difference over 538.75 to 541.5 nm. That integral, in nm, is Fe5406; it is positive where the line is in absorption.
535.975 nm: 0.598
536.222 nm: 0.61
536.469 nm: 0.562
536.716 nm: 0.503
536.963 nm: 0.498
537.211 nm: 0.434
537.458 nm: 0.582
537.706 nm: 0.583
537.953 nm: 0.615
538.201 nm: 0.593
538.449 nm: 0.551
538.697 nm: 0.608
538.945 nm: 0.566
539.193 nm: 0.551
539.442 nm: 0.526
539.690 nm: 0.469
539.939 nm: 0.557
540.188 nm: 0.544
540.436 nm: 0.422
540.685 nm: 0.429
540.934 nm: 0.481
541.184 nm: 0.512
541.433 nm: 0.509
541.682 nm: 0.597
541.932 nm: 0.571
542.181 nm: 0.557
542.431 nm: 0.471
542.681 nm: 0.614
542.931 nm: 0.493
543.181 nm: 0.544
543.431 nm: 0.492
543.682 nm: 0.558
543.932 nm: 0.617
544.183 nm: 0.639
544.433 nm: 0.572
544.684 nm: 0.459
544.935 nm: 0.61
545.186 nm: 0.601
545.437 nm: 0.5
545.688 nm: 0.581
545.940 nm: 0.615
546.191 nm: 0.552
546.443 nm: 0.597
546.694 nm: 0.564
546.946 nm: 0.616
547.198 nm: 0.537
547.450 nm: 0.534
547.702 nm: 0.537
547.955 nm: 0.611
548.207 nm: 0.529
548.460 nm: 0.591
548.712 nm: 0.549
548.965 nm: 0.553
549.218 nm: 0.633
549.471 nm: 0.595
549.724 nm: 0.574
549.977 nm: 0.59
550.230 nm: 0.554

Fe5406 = 0.30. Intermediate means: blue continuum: 0.589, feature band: 0.509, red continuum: 0.551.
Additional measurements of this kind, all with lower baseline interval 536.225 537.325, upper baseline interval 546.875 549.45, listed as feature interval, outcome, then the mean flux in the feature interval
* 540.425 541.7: 0.106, 0.489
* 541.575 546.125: -0.108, 0.56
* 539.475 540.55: 0.055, 0.501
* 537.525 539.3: -0.210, 0.581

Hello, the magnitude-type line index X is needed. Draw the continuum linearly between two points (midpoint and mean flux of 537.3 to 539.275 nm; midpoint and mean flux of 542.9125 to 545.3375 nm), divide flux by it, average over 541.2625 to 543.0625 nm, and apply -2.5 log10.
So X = 0.05 mag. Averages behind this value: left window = 0.579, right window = 0.561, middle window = 0.544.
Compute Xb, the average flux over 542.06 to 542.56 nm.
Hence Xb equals 0.514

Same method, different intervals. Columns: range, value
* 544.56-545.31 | 0.557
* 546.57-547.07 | 0.59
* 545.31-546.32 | 0.562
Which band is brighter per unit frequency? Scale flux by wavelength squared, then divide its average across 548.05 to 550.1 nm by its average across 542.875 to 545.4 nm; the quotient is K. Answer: 1.05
